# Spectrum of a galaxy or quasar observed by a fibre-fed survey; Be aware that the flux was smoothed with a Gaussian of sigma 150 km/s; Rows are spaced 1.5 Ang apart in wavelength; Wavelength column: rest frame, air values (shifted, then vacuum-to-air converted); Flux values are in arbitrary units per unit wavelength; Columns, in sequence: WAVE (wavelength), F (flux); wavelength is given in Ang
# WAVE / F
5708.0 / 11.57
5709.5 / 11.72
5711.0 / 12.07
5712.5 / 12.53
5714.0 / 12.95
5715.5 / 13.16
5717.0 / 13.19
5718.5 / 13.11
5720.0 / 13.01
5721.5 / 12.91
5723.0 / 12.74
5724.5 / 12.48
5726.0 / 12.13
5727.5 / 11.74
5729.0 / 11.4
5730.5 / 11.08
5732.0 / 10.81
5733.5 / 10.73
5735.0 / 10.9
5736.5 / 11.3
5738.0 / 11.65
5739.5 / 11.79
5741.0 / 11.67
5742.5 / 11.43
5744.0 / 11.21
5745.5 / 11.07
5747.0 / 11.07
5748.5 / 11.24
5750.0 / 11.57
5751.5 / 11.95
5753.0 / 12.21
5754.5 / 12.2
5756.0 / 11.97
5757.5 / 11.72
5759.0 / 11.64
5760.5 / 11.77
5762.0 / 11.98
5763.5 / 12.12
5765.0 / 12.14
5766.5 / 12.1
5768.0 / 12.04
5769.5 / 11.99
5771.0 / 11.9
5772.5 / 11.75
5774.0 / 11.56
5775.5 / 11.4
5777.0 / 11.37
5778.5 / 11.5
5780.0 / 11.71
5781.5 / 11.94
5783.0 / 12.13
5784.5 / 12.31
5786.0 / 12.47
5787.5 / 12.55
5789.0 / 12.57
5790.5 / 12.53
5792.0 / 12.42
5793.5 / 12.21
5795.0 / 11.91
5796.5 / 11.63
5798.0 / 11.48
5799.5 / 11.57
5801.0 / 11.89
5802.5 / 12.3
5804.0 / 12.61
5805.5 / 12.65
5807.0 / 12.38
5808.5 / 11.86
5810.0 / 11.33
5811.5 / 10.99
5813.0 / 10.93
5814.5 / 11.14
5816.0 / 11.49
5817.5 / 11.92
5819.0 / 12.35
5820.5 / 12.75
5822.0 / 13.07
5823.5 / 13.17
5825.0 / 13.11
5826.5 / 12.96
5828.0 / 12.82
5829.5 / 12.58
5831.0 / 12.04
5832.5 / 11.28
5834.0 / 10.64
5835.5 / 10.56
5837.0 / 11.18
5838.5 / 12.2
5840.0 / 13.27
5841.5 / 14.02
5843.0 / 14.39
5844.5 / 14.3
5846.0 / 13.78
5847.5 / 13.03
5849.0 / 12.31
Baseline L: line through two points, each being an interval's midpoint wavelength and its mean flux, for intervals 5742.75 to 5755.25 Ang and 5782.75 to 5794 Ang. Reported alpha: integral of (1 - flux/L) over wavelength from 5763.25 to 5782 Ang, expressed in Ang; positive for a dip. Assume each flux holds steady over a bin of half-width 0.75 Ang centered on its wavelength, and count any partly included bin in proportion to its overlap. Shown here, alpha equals 0.4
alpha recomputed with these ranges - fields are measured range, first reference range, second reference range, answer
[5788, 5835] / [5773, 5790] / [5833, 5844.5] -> 0.5 Ang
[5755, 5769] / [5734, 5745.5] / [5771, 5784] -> -0.5 Ang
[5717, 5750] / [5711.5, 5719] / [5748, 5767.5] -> 2.1 Ang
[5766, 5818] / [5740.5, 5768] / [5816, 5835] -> 0.6 Ang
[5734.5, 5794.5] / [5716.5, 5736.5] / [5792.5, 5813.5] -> 0.4 Ang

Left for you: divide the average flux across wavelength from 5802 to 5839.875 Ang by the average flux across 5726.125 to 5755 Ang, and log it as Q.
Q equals 1.1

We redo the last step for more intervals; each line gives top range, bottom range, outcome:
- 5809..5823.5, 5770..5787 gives 1.00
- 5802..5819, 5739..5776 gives 1.00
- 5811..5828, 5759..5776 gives 1.03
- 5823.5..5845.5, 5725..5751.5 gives 1.10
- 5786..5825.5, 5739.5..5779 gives 1.03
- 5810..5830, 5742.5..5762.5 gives 1.05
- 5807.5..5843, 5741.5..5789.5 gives 1.03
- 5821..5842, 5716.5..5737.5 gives 1.03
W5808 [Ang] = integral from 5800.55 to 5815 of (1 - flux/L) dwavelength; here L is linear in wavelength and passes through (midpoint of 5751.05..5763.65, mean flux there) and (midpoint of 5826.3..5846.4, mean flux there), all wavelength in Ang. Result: 0.6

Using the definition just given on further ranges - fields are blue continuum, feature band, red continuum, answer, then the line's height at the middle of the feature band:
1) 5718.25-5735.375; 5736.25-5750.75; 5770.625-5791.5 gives 0.6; 11.9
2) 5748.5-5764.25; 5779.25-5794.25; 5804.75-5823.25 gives -0.5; 11.9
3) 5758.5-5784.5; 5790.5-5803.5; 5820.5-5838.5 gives 0.0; 12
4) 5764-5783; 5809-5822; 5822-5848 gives 0.7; 12.4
